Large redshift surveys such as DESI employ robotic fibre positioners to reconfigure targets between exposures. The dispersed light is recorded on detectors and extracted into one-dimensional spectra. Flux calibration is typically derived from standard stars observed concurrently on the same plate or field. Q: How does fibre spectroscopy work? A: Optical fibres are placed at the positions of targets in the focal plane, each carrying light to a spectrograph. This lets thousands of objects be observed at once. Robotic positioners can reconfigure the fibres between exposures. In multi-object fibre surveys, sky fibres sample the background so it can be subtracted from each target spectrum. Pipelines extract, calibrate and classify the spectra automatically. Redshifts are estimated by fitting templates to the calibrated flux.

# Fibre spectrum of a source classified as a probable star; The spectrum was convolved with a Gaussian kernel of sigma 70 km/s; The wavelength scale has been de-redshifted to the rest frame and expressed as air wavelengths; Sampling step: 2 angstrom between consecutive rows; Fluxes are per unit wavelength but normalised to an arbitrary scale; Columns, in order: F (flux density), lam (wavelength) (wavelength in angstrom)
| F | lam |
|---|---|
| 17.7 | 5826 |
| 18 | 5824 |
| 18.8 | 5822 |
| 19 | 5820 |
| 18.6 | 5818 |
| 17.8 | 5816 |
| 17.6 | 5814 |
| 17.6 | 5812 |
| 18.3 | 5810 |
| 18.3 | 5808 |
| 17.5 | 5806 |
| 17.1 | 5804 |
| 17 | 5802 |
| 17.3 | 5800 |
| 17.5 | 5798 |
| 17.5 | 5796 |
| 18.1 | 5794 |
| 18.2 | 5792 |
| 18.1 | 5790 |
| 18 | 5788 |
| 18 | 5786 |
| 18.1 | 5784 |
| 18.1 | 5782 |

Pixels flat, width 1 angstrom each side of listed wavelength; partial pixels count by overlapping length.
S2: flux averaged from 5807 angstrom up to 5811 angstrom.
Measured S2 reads 18.3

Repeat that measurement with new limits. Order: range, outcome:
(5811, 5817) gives 17.7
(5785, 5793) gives 18.1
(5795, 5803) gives 17.3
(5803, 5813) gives 17.8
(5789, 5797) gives 18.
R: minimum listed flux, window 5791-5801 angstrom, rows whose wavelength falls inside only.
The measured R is 17.3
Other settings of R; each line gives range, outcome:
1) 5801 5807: 17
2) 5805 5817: 17.5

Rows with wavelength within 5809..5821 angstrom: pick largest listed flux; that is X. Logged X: 19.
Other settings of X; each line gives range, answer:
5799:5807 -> 17.5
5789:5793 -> 18.2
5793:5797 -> 18.1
